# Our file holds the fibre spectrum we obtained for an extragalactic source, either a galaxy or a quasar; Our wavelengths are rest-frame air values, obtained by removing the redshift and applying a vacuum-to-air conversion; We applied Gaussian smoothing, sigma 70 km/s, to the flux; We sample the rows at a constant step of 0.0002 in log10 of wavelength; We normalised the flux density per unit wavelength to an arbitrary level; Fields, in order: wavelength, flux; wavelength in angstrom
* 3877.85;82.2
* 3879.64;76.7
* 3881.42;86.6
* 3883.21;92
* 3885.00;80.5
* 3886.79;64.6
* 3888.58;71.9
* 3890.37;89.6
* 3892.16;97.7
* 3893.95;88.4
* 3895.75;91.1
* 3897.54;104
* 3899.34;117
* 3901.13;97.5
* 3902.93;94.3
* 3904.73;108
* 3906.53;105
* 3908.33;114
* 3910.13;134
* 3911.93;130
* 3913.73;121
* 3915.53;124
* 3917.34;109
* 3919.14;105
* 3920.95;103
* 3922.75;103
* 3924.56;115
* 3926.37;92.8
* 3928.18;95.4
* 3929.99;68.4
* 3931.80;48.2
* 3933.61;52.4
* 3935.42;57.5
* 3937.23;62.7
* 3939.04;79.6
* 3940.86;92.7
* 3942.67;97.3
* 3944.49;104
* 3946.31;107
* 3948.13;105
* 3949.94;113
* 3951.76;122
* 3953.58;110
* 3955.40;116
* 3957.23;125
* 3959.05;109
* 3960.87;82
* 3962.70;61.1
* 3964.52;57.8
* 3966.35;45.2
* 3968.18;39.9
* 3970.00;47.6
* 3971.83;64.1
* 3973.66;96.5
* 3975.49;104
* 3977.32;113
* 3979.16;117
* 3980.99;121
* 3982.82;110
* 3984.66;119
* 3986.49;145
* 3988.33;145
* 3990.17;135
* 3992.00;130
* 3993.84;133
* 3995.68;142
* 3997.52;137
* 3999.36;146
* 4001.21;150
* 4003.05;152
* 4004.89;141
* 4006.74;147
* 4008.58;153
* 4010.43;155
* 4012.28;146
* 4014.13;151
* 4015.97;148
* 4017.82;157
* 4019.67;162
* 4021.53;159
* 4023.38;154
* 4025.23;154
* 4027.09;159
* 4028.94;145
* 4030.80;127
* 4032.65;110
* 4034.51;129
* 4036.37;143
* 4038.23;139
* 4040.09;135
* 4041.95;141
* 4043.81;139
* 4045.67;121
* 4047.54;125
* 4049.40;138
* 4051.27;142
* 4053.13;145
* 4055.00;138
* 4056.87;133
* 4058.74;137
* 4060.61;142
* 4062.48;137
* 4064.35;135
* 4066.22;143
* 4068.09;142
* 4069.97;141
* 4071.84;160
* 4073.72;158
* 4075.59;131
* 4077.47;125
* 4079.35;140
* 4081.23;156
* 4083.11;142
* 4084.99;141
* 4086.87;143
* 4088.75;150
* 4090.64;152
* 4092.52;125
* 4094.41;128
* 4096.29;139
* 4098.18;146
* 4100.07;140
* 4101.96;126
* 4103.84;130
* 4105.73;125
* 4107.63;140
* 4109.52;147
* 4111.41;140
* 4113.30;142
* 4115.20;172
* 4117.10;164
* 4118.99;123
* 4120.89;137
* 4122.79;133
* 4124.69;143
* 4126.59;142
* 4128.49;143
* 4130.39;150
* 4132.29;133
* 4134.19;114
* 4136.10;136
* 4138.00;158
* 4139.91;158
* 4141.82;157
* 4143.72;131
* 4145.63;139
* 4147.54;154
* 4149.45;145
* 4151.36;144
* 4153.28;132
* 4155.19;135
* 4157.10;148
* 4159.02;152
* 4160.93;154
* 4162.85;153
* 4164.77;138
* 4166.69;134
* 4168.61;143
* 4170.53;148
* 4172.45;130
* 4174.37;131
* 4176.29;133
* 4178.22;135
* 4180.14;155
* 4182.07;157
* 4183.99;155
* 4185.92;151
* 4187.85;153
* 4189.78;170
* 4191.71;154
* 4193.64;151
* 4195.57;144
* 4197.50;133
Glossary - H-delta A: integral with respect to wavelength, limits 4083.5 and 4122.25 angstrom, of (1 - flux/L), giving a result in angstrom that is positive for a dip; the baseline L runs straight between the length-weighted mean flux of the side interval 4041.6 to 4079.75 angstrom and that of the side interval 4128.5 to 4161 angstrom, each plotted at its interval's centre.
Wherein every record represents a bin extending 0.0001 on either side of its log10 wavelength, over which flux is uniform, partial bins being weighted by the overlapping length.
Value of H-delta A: 0.1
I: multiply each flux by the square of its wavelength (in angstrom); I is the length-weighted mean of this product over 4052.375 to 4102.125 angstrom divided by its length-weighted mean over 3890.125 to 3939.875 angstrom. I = 1.58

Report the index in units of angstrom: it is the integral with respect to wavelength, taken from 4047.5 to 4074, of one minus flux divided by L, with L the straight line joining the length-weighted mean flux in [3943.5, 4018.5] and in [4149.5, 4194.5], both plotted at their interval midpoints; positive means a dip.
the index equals -2.5 angstrom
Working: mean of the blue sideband 117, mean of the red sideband 146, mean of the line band 141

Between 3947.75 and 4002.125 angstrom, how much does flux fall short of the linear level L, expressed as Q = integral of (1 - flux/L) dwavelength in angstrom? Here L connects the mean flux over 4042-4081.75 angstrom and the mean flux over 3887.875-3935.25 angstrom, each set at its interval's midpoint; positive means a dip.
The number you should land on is 3.8 angstrom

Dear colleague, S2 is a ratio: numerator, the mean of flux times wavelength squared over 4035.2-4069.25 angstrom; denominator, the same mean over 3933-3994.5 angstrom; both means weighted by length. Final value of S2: 1.47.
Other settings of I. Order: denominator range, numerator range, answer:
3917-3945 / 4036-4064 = 1.69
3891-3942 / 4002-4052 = 1.57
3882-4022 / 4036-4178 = 1.40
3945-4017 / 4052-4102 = 1.26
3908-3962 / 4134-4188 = 1.62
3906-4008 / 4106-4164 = 1.48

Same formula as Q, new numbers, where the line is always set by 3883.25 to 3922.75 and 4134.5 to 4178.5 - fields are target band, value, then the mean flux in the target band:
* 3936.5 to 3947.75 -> 1.7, 91.6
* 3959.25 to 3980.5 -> 6.7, 77.4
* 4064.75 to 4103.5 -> -3.0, 141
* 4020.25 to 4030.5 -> -2.6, 153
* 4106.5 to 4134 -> -1.2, 143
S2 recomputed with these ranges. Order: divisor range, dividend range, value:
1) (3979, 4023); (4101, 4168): 1.07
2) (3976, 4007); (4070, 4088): 1.12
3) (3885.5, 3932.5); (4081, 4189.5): 1.60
